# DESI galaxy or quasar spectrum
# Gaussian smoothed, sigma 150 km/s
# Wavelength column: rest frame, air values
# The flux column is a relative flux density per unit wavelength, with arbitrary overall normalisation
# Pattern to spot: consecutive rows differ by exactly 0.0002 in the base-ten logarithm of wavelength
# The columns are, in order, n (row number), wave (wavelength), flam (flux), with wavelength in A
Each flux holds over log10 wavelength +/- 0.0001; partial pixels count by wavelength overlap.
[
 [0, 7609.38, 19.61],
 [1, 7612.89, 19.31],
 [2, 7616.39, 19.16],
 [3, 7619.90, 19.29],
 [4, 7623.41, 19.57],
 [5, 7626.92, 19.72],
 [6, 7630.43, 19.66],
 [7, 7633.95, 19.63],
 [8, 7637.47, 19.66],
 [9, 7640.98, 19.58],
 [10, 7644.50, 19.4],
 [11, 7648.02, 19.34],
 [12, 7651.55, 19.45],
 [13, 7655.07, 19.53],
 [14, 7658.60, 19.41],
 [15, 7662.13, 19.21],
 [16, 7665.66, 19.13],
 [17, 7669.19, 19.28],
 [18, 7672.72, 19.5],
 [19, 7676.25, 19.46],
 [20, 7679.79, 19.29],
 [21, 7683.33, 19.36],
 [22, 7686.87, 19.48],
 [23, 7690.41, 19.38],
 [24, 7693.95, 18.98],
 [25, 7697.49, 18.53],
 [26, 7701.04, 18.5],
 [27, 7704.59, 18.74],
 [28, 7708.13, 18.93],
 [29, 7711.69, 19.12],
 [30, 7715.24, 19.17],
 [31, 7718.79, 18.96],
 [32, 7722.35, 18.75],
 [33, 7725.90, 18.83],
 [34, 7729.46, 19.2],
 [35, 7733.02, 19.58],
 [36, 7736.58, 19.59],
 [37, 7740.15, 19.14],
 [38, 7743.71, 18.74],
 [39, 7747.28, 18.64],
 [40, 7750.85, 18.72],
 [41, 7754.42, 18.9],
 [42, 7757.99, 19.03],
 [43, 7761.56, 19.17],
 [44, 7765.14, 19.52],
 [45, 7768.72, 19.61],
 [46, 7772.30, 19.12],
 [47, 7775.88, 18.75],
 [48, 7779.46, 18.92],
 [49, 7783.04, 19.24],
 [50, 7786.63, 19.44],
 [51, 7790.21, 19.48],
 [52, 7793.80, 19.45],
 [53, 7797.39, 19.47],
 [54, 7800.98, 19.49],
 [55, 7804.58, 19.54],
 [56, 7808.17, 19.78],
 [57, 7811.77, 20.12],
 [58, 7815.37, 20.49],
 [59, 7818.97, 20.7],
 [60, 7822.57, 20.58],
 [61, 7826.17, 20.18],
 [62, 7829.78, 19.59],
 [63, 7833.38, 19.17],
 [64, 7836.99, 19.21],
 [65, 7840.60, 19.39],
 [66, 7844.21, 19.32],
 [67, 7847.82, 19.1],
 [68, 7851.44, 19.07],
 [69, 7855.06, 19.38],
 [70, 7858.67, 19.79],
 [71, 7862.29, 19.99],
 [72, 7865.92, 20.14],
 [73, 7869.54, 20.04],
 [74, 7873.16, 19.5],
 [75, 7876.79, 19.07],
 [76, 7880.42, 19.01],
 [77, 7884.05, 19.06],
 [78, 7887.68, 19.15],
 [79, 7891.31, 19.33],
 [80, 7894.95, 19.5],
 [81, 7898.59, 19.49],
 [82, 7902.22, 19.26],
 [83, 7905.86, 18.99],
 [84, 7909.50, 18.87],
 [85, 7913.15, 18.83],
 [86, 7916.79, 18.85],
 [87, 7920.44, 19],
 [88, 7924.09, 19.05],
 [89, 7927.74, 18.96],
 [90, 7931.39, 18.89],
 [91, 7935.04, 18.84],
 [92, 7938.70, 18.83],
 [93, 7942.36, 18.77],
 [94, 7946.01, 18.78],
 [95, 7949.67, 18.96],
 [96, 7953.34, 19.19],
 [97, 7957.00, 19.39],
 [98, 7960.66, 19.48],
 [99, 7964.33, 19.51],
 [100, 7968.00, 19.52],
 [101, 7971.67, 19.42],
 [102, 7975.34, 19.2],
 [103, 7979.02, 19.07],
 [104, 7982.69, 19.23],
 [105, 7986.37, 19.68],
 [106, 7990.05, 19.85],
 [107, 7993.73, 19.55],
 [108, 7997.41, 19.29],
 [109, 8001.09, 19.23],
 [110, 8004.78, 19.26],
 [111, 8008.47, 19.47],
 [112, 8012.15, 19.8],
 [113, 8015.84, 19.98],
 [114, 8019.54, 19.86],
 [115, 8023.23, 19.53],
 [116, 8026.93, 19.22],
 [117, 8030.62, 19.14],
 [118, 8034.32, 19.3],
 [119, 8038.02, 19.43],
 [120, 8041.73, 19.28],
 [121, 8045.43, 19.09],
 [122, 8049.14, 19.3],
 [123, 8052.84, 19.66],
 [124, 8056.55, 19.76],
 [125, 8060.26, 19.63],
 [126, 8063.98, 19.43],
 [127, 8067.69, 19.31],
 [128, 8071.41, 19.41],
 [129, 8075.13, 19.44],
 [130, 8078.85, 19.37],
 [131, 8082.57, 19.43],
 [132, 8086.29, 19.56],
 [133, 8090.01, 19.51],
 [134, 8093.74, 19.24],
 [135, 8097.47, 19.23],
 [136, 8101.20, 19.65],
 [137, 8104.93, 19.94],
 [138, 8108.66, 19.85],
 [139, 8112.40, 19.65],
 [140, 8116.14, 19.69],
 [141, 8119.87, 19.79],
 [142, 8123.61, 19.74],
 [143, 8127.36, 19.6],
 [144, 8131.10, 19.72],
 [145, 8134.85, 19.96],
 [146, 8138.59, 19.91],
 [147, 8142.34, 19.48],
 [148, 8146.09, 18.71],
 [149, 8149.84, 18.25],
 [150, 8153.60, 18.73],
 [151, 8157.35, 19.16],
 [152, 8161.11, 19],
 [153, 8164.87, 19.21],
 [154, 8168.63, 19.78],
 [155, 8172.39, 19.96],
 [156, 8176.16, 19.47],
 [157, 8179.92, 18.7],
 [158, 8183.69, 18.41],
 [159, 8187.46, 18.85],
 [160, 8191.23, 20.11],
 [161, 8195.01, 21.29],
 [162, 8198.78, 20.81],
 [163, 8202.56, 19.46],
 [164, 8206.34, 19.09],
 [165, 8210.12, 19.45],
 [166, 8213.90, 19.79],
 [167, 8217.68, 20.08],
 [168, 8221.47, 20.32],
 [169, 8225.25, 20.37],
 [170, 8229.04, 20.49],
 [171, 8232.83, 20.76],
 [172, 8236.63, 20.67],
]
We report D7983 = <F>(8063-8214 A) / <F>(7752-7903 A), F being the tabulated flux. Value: 1.00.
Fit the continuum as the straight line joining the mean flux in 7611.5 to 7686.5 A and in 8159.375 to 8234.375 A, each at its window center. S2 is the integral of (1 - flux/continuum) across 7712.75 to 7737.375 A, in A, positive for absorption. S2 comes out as 0.4 A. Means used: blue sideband 19.4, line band 19.1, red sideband 19.8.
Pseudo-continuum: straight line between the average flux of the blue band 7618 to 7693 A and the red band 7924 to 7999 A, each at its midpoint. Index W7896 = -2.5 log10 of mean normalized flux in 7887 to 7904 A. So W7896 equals -0.01 mag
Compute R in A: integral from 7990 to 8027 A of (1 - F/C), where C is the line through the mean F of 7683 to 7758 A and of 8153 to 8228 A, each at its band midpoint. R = -0.3 A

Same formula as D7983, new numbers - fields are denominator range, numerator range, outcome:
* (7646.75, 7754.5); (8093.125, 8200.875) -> 1.02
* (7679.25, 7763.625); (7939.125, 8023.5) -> 1.02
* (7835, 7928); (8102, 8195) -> 1.01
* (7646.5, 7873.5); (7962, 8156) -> 1.01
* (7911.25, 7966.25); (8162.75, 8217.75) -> 1.03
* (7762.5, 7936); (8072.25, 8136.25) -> 1.01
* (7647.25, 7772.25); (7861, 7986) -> 1.00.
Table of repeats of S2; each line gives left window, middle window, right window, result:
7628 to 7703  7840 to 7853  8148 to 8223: 0.1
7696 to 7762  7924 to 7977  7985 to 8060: 0.6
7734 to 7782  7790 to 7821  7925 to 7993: -1.2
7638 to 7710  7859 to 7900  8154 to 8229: -0.2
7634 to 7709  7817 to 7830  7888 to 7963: -0.8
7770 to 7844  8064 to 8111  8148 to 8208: -0.1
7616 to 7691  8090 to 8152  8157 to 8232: 0.5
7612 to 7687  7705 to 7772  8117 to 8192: 1.1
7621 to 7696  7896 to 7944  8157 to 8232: 1.4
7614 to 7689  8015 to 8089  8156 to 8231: 0.7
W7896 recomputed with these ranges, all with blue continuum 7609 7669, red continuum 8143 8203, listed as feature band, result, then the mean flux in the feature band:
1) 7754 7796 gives 0.01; 19.2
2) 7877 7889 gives 0.02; 19.1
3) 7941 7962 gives 0.02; 19.1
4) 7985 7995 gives -0.02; 19.7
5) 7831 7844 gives 0.01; 19.3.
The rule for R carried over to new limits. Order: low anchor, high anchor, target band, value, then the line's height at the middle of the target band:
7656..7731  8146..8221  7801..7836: -1.4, 19.2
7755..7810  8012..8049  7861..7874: -0.4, 19.4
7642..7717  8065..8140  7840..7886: -0.2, 19.4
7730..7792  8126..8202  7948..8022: -0.5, 19.3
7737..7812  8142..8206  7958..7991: -0.2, 19.3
